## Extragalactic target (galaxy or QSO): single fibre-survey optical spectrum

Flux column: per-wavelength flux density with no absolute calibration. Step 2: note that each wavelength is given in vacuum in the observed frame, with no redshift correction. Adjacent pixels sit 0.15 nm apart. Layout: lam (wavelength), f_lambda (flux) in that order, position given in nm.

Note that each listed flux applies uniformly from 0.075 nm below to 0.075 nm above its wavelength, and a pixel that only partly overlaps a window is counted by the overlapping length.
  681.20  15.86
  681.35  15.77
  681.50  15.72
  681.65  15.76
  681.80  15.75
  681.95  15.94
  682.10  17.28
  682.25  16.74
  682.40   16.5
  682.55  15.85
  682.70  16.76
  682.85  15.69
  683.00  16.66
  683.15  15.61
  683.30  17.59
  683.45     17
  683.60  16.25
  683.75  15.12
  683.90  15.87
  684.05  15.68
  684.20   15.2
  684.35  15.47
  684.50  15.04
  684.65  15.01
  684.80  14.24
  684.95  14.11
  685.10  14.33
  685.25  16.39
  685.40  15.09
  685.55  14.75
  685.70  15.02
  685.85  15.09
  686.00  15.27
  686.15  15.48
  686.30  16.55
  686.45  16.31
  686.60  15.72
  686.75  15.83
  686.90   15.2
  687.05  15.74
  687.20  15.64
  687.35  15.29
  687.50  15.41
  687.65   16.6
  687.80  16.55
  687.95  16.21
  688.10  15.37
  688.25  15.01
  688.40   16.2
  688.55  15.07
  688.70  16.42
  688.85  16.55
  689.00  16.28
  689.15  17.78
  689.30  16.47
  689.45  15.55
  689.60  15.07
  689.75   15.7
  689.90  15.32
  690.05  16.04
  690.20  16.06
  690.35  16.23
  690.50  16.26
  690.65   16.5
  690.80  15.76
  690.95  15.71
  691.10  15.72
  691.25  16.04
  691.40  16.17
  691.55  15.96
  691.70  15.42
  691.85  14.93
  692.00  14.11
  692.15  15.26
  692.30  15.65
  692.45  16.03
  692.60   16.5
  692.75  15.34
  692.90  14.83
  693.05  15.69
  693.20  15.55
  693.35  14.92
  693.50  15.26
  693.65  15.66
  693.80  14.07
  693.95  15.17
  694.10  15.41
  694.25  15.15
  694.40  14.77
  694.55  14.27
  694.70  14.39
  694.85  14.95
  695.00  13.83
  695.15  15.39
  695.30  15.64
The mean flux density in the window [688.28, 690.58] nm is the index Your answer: 16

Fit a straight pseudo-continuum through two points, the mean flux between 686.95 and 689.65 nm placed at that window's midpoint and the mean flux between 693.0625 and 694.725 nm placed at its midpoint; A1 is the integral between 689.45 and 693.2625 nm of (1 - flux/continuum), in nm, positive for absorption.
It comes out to -0.058 nm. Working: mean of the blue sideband 16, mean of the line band 15.7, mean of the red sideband 15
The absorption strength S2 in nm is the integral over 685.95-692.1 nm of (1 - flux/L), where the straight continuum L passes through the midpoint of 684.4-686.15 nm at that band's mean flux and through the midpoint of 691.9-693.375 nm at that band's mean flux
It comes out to -0.265 nm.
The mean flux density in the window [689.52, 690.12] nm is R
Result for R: 15.5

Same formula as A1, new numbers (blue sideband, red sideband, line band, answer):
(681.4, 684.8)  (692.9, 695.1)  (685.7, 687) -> 0.00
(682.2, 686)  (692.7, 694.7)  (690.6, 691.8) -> -0.05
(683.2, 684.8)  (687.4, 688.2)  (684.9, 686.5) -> 0.05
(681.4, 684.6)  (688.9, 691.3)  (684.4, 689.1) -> 0.14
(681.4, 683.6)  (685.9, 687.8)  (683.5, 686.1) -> 0.14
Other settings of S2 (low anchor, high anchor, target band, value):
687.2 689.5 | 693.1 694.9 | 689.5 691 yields -0.02 nm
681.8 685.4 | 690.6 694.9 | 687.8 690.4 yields -0.07 nm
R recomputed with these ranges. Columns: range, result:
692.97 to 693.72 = 15.4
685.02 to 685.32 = 15.3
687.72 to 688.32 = 15.8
